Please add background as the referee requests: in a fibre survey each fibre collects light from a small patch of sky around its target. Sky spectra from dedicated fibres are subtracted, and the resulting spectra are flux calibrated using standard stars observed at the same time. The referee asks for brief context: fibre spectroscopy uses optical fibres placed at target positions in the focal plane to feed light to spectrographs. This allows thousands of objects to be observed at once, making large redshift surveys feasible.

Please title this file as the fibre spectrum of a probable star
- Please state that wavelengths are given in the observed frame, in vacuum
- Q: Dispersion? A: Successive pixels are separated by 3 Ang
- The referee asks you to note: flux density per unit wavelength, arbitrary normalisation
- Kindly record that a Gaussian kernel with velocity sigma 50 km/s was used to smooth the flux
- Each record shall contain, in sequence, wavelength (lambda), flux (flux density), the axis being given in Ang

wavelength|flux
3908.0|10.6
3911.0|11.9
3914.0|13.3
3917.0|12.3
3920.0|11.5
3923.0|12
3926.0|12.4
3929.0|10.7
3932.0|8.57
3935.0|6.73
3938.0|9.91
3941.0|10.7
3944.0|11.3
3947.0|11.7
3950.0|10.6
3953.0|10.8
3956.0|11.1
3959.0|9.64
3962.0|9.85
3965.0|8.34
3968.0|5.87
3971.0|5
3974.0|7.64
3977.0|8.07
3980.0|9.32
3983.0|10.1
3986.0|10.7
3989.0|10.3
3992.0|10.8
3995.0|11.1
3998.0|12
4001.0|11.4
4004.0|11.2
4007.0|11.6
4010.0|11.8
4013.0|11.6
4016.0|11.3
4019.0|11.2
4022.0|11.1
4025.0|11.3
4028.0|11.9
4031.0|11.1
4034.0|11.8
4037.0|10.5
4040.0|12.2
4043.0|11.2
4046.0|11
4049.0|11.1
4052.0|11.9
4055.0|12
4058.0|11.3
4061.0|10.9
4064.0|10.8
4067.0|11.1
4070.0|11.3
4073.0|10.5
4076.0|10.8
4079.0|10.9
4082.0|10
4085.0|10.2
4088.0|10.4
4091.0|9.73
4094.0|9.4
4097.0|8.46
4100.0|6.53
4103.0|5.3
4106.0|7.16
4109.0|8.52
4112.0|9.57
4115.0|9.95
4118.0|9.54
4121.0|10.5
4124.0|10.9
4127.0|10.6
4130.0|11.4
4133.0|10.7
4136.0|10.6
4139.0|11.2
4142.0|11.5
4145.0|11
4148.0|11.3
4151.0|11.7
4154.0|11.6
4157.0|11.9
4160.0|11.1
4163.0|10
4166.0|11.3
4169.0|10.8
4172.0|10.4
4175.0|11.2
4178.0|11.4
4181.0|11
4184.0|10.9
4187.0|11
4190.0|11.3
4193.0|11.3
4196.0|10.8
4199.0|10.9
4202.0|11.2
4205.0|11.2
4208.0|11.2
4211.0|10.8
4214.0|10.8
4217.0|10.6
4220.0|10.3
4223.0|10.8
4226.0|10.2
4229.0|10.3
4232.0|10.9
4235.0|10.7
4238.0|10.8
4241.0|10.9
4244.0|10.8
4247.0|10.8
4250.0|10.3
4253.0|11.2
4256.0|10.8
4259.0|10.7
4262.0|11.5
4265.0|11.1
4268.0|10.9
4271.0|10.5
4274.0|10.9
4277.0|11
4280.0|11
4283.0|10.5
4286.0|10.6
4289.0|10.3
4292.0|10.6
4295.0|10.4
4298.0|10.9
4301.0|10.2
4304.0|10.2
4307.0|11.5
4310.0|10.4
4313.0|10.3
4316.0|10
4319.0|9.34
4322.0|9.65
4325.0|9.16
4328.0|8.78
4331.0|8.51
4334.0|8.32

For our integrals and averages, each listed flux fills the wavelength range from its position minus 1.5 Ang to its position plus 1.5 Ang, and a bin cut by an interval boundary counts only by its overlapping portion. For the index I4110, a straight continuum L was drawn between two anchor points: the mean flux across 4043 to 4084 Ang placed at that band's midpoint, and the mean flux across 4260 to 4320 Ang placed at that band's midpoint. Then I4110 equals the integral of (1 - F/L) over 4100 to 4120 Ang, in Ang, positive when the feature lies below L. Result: 4.9 Ang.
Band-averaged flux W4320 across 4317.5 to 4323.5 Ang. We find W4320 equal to 9.49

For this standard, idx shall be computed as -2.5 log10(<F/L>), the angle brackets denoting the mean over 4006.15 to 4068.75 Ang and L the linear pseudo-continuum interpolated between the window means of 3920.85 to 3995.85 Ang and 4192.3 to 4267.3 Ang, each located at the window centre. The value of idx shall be -0.13 mag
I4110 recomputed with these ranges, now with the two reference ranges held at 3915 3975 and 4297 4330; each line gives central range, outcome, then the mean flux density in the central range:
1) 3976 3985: 0.5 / 9.31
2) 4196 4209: -1.5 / 11.1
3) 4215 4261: -3.3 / 10.7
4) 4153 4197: -4.9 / 11.1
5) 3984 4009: -3.1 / 11.1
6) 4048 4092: -4.2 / 10.9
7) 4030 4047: -2.4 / 11.3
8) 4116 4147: -2.6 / 10.8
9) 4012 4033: -3.1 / 11.4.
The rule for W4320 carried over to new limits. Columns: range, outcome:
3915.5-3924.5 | 11.9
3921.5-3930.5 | 11.7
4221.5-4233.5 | 10.6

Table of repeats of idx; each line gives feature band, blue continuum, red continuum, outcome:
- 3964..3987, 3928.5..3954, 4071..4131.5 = 0.23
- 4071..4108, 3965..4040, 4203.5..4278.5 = 0.15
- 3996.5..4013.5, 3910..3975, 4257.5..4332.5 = -0.15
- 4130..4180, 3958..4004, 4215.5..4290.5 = -0.09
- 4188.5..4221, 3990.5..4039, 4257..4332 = -0.03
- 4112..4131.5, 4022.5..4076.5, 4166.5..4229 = 0.07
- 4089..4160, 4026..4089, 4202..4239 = 0.10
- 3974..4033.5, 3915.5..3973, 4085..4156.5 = -0.10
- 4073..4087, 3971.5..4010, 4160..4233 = 0.01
